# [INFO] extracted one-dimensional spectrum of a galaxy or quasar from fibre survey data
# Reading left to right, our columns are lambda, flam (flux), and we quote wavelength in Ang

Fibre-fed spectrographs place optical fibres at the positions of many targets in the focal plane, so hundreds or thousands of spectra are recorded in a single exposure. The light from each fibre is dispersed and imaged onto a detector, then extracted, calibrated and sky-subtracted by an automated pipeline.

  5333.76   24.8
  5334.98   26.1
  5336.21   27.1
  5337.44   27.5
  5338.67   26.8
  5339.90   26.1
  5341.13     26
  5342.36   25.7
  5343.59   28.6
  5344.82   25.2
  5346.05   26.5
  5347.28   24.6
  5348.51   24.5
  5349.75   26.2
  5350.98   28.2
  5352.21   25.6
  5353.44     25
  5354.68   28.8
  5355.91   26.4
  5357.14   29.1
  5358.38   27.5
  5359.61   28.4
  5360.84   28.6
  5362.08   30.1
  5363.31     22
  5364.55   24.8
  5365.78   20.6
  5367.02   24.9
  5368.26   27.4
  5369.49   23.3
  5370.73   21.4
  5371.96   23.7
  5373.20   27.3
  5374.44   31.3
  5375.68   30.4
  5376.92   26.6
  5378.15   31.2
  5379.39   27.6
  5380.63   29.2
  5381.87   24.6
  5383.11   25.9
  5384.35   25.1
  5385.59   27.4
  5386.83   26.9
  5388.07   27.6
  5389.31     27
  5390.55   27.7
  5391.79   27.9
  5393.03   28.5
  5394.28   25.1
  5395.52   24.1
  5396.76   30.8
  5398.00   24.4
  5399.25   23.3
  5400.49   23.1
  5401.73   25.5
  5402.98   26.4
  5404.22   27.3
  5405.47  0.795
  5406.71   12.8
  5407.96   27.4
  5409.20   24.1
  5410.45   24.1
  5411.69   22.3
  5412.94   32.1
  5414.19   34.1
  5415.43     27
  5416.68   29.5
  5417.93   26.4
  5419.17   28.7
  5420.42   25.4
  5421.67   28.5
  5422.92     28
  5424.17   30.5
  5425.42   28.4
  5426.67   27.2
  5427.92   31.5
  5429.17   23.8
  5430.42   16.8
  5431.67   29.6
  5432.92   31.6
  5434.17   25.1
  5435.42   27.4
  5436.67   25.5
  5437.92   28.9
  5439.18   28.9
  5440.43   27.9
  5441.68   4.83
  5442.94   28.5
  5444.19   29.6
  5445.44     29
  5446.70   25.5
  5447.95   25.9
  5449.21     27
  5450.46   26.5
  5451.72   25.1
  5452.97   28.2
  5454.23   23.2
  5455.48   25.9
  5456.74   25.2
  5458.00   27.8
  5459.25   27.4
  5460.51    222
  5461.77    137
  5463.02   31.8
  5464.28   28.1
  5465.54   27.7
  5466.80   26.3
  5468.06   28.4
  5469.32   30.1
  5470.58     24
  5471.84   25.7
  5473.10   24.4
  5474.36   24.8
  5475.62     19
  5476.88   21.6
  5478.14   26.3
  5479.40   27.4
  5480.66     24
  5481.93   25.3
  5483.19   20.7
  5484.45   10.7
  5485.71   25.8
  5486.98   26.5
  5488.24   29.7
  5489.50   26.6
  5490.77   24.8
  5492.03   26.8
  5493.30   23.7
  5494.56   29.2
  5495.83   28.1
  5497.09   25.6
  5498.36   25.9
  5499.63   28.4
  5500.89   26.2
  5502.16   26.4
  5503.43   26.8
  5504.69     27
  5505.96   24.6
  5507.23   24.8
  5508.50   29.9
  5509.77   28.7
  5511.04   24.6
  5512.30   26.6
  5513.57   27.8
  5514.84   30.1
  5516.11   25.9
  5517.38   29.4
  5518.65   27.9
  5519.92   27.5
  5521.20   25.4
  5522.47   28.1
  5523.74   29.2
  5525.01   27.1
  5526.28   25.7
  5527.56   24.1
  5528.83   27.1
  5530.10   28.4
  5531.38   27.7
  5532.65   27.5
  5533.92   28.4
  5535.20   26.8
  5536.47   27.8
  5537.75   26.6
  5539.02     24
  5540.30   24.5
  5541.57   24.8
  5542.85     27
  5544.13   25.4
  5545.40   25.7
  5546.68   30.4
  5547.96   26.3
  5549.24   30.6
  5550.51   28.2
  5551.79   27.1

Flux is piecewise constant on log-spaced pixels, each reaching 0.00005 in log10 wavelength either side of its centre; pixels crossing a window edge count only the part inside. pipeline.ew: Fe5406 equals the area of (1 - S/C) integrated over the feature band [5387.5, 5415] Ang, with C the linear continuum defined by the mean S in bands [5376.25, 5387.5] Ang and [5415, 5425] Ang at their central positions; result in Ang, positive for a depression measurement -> 2.7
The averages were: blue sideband 27.2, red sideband 28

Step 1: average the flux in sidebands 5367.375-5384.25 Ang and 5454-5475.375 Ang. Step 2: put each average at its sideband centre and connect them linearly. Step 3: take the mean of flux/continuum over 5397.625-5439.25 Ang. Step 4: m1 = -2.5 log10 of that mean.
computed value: 0.35 mag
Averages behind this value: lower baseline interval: 26.8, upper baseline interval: 44.6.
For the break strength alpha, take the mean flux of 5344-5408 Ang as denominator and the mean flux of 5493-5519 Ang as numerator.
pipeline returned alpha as 1.05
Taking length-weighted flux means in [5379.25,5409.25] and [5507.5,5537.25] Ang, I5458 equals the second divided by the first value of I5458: 1.11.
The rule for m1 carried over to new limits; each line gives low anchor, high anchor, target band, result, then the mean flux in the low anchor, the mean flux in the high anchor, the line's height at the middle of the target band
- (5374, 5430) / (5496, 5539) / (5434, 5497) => -0.19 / 26.3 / 27.1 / 26.7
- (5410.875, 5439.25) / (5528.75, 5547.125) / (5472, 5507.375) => 0.09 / 27.7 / 26.8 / 27.1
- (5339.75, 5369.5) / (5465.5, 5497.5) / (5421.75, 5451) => -0.04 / 26.2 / 25.1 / 25.5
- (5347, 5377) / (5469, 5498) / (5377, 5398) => -0.05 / 26.3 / 24.8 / 26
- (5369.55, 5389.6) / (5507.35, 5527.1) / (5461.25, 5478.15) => -0.22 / 27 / 27.5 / 27.3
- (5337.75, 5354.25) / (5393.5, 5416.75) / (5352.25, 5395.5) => -0.06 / 26.1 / 24.3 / 25.3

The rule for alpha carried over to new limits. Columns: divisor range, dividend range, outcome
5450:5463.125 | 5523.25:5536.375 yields 0.49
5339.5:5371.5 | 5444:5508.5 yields 1.23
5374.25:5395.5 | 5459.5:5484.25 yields 1.49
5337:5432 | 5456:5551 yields 1.17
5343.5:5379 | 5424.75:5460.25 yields 1.07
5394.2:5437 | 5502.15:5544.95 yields 1.05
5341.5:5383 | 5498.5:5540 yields 1.02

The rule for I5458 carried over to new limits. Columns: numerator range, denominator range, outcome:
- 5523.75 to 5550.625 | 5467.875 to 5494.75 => 1.09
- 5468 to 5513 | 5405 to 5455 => 0.99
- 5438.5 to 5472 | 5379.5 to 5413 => 1.53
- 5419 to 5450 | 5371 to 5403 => 0.99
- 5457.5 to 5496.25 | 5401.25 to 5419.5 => 1.45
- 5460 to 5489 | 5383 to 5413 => 1.54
